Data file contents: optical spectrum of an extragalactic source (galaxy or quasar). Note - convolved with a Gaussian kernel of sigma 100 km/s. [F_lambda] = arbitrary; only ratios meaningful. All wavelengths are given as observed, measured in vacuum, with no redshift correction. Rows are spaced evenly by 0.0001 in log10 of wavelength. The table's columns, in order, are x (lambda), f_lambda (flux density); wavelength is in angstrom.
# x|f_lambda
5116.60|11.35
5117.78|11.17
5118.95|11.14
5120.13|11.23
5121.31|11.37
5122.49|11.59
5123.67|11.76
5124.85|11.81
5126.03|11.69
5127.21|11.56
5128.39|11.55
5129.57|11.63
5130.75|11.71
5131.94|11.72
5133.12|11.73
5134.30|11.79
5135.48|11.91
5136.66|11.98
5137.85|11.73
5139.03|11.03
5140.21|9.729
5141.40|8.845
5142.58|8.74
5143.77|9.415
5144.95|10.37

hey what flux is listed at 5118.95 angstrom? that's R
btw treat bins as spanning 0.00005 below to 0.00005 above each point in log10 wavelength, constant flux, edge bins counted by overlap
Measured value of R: 11.14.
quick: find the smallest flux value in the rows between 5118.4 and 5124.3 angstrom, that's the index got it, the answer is 11.14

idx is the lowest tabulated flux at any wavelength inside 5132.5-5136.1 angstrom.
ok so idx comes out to 11.73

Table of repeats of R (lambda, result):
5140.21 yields 9.729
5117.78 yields 11.17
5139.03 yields 11.03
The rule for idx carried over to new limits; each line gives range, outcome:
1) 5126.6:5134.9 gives 11.55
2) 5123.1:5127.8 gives 11.56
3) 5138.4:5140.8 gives 9.729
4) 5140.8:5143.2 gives 8.74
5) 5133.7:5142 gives 8.845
